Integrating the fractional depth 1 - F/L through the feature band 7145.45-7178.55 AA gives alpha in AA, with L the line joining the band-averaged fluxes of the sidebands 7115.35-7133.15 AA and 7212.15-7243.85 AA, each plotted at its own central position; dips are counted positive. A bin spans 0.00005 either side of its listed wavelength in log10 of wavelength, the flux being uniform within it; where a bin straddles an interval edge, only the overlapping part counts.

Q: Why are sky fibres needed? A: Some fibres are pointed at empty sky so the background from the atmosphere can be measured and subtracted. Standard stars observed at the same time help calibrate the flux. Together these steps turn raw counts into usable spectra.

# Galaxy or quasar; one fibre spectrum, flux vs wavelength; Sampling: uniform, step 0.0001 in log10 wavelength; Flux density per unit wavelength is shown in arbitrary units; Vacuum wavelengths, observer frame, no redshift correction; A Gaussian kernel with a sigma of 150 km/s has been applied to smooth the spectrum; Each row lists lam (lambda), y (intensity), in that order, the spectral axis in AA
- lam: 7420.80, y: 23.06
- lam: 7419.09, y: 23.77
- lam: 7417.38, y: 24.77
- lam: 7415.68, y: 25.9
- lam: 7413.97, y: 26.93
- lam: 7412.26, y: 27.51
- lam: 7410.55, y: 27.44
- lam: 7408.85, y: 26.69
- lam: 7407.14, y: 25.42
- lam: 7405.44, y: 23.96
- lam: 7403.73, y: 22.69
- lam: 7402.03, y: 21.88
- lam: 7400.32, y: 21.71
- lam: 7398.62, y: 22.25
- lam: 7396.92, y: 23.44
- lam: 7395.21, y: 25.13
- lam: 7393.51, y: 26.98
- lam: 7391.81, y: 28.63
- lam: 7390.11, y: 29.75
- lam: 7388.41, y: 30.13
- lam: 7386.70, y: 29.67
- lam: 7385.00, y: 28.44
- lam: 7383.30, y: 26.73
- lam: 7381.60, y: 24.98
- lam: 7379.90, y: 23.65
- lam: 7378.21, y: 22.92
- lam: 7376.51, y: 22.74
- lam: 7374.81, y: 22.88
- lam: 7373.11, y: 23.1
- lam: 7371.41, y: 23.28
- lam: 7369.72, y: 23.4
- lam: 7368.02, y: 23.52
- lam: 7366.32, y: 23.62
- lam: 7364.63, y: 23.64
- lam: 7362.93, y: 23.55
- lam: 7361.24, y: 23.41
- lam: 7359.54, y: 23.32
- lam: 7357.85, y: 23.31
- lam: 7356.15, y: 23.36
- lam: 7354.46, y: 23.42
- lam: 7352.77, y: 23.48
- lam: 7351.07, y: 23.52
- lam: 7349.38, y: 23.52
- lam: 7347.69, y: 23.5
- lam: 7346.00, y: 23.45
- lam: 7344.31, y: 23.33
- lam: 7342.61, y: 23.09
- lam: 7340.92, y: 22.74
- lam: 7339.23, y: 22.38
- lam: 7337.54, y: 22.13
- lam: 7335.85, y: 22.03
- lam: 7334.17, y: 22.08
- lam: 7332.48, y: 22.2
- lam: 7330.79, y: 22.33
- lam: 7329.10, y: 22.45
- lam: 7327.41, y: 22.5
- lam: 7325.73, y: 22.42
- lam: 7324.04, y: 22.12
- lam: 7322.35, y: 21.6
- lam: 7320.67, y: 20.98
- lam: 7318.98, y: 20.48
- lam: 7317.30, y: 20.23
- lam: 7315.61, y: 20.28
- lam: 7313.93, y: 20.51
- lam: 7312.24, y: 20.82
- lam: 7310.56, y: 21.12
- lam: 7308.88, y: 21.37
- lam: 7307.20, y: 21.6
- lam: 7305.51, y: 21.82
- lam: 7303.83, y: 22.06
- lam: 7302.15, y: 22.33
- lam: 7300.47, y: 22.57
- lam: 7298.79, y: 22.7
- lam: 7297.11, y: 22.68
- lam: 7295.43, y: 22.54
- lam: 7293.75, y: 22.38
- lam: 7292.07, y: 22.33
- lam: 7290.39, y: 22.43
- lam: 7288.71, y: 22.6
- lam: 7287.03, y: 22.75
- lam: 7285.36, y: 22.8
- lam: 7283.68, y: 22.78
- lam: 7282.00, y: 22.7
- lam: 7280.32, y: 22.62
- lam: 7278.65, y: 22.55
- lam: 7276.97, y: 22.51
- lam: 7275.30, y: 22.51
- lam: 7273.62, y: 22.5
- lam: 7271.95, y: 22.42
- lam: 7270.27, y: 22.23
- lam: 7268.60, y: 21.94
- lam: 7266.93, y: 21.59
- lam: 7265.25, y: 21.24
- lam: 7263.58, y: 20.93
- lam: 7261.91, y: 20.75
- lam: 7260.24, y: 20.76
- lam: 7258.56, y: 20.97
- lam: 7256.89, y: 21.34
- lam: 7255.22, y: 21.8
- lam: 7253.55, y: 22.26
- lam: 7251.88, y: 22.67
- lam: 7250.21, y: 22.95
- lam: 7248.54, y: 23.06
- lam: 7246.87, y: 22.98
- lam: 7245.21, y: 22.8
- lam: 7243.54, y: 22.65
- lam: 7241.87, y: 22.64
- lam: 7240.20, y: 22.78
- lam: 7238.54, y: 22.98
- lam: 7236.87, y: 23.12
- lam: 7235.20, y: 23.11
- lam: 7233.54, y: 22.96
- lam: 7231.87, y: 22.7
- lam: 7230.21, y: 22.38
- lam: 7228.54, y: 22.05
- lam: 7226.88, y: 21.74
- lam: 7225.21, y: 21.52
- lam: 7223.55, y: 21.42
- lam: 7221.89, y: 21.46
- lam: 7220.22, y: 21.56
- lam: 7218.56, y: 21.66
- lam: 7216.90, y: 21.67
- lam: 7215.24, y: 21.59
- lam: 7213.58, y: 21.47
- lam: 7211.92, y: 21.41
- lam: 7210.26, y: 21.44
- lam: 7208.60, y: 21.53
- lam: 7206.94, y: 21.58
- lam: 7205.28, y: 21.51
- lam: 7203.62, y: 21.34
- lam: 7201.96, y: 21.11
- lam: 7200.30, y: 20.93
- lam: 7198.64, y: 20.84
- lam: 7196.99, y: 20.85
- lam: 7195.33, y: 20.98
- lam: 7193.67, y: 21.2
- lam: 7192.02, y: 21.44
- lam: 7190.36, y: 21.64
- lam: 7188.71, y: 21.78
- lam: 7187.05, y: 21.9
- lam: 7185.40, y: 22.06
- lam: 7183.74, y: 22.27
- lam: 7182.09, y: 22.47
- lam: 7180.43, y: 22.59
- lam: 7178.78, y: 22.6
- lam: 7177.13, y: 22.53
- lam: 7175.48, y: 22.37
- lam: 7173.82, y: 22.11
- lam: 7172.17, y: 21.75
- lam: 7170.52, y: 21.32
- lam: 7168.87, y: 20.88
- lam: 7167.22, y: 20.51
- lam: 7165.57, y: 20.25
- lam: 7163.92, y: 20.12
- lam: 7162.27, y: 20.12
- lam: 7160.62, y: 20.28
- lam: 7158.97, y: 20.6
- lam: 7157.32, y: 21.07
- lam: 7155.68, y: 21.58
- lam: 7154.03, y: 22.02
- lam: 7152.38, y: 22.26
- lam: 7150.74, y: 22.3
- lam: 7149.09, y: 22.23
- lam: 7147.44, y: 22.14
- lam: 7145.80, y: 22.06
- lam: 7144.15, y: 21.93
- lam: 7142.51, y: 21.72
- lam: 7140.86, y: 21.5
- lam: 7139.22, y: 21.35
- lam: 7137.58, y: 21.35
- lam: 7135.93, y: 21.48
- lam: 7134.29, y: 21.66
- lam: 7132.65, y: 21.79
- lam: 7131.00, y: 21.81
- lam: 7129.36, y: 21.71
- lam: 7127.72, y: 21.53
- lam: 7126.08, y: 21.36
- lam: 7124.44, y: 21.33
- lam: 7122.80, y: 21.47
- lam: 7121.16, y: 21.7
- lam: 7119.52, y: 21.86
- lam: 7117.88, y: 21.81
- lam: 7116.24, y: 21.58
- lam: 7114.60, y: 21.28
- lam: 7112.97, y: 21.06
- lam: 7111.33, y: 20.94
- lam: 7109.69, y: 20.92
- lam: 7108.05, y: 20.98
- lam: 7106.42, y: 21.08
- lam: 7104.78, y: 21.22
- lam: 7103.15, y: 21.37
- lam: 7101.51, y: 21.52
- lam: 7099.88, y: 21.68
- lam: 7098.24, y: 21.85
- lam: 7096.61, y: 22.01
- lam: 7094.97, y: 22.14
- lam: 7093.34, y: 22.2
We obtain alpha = 0.6 AA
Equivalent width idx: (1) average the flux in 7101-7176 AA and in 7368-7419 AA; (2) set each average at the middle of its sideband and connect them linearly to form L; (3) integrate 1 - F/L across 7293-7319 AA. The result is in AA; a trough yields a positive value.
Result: 2.5 AA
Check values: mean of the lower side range 21.4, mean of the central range 21.6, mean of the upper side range 25.2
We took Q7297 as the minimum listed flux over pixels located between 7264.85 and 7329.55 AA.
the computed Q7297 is 20.23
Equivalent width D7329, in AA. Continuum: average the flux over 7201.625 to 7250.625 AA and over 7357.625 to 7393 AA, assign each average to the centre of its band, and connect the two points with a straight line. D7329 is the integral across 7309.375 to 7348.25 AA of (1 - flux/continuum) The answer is 3.5 AA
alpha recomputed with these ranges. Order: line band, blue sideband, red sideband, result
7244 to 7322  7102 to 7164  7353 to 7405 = 4.50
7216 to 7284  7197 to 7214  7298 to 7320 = -2.70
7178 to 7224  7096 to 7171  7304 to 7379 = 0.36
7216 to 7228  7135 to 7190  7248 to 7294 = 0.18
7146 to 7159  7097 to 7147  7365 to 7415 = 0.04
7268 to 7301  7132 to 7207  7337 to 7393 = 0.94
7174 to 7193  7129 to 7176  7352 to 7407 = -0.24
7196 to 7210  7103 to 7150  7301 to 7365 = 0.39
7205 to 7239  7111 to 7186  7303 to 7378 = -0.03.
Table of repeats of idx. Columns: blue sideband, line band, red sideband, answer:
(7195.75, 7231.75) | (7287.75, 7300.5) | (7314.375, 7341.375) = -0.5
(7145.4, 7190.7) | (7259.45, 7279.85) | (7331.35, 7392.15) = 1.0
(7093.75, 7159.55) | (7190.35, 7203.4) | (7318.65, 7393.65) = 0.7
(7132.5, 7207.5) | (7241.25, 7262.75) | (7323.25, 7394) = 0.4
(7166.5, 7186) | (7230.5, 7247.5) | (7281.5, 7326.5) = -0.7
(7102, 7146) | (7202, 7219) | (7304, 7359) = 0.2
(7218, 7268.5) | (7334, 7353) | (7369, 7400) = 1.2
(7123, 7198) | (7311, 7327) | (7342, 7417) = 1.8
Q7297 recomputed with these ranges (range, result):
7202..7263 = 20.75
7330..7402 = 21.71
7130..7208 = 20.12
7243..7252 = 22.65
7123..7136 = 21.33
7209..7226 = 21.41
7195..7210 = 20.84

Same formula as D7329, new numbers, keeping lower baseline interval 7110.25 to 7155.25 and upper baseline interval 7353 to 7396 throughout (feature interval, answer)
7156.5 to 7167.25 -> 0.8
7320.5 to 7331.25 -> 1.0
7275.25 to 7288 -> 0.5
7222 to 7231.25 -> 0.5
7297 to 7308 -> 0.8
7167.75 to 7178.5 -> 0.2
